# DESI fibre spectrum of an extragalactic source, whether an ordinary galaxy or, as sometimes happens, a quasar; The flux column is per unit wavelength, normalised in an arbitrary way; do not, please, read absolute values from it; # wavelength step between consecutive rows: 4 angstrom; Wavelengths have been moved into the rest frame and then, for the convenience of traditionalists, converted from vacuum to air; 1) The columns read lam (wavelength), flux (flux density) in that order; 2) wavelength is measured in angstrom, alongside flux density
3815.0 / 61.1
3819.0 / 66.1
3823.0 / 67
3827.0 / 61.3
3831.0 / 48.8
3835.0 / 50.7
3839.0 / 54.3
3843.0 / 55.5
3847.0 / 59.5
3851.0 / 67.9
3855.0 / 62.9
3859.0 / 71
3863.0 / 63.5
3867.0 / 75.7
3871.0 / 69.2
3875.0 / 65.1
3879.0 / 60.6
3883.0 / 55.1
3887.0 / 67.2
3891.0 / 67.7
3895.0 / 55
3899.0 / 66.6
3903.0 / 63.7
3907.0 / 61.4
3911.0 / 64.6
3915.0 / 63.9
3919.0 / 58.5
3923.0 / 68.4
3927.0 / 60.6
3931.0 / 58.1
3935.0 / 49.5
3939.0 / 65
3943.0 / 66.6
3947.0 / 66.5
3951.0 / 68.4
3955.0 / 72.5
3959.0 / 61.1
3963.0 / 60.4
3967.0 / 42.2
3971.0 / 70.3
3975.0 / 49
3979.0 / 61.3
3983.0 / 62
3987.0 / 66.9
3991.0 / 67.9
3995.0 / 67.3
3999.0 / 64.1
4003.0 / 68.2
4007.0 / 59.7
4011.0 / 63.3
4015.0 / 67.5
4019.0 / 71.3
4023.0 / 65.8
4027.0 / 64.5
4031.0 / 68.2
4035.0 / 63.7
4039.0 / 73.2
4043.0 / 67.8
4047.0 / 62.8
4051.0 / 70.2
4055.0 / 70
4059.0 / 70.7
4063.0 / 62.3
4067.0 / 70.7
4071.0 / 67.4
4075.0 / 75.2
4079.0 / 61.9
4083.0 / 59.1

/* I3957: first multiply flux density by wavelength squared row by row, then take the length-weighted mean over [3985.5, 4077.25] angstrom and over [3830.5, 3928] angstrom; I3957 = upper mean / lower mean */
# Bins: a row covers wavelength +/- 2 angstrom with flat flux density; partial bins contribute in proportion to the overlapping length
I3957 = 1.2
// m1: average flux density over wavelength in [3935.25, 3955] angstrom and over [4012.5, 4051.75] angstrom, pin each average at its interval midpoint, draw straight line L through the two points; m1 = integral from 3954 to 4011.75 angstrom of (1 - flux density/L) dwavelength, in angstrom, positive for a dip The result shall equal 3.66 angstrom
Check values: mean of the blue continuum 65.7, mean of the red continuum 67.4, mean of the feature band 62.2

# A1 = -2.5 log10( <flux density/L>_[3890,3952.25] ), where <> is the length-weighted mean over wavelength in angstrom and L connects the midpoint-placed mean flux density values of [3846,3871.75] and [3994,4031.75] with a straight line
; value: 0.07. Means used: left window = 67.3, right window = 65.9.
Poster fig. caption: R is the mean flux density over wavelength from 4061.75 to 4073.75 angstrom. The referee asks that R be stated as 67.6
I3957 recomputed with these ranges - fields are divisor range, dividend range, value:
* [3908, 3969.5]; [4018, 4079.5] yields 1.16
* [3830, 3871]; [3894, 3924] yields 1.05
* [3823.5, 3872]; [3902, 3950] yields 1.05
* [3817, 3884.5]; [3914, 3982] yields 1.04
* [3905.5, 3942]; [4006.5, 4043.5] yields 1.15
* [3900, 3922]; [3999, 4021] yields 1.10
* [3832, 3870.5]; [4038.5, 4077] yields 1.23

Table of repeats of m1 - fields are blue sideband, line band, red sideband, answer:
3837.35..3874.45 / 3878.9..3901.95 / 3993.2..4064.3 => 1.0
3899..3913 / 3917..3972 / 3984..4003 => 2.6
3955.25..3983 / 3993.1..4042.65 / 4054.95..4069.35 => -2.2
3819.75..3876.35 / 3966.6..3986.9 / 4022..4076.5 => 2.1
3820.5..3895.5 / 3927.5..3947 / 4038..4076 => 1.3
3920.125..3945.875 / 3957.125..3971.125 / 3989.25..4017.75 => 1.4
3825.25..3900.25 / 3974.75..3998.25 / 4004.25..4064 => 0.7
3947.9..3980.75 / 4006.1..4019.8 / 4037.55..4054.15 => 0.0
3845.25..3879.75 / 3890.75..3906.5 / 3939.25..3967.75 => 0.7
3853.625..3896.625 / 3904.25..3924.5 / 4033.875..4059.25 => 0.8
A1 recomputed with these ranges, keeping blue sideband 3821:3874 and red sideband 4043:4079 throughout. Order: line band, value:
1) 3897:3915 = 0.00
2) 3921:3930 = 0.01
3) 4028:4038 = 0.01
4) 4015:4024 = -0.03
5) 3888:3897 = 0.02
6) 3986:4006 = 0.00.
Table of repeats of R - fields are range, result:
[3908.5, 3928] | 63.3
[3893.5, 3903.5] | 61.8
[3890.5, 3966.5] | 62.6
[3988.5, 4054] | 66.6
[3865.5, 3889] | 65.3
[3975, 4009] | 63.8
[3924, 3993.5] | 61.8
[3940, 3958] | 67.9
